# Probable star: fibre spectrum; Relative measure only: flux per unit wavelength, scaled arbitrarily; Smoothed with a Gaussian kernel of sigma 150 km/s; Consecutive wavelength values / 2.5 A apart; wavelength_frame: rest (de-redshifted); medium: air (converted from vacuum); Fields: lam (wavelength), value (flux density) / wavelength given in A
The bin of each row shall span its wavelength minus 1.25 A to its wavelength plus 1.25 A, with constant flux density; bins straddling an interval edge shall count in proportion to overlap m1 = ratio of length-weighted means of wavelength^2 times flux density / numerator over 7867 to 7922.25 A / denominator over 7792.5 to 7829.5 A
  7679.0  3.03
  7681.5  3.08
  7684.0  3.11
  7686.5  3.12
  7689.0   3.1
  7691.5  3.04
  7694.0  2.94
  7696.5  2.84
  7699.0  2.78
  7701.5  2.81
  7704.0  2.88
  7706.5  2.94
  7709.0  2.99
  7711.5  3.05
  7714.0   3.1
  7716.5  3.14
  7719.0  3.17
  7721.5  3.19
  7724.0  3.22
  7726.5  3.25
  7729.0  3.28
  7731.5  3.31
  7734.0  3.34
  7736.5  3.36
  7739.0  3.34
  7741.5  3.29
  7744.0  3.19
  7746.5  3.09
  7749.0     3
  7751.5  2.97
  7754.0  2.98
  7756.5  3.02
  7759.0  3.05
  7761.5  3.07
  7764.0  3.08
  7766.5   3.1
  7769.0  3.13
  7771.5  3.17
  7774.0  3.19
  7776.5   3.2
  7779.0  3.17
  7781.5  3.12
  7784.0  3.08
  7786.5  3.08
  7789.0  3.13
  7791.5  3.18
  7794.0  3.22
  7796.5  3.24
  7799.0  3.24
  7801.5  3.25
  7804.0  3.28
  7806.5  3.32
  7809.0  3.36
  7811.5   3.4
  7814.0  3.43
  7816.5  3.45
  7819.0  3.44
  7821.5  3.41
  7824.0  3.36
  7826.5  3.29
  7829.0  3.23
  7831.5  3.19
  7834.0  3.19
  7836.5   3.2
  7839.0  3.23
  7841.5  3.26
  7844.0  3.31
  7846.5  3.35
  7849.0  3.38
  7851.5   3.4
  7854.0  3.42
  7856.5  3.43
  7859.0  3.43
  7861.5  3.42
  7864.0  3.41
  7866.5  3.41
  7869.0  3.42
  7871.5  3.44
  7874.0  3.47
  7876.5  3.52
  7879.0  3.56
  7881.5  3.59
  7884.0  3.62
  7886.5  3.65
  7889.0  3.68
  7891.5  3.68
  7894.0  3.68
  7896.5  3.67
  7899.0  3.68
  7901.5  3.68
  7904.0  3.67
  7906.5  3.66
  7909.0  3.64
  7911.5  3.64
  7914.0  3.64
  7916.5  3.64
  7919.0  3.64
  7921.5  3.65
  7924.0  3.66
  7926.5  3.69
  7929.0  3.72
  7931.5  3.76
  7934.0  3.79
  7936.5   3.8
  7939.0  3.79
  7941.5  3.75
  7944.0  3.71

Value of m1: 1.1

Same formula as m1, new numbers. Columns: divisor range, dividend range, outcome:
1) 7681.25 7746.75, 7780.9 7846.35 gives 1.08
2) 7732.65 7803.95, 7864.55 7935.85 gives 1.19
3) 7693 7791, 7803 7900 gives 1.14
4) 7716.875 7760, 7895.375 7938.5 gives 1.21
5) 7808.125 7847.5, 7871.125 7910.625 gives 1.11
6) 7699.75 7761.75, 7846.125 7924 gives 1.19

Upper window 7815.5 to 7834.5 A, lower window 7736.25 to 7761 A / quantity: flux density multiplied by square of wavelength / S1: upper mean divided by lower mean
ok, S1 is 1.09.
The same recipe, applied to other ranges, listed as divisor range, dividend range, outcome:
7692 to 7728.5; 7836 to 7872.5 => 1.16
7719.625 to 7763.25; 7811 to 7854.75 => 1.07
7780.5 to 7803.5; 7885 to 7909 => 1.19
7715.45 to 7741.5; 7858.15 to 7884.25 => 1.11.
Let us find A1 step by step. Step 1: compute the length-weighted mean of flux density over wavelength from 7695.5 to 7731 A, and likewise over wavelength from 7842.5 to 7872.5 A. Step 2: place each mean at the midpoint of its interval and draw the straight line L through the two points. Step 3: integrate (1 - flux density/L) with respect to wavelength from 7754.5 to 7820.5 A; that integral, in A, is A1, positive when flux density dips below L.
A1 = 0.55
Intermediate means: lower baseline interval 3.05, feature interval 3.21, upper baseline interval 3.4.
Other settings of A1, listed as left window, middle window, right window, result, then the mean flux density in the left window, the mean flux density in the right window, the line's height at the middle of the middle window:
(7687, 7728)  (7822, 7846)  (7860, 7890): 1.0 A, 3.03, 3.51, 3.4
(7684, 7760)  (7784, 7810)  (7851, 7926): 0.7 A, 3.09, 3.57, 3.31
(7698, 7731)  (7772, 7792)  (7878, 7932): 0.8 A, 3.07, 3.66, 3.28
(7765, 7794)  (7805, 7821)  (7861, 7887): -0.6 A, 3.14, 3.5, 3.27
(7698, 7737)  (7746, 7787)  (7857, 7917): 2.0 A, 3.11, 3.58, 3.25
